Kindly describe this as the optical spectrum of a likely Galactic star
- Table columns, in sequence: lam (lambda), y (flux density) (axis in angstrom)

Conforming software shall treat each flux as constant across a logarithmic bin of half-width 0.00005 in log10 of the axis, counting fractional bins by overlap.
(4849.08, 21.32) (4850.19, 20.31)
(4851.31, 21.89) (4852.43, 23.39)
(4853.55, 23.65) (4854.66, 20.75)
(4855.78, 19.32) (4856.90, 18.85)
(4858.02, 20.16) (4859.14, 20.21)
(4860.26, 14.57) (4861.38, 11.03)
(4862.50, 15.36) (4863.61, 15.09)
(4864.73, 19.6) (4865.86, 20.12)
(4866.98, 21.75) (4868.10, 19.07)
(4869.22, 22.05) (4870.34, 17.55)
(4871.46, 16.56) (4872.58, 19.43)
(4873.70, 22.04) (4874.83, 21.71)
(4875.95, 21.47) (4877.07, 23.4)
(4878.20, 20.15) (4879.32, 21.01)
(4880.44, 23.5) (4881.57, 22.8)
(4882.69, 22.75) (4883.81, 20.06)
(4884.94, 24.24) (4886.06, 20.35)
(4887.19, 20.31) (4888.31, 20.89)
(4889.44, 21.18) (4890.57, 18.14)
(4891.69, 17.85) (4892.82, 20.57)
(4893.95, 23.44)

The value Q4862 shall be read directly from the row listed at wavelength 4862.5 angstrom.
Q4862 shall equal 15.36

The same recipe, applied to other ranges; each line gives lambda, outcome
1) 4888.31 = 20.89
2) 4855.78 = 19.32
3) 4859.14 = 20.21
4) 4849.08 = 21.32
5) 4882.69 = 22.75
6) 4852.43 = 23.39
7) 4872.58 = 19.43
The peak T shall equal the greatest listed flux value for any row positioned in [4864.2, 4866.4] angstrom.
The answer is 20.12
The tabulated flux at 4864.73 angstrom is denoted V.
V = 19.6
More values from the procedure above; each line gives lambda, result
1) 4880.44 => 23.5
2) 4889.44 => 21.18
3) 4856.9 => 18.85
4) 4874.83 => 21.71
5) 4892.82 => 20.57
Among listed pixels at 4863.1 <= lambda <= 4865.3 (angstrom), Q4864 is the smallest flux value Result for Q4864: 15.09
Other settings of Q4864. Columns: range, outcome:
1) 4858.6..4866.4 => 11.03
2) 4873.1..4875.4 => 21.71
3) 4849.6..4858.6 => 18.85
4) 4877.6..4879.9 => 20.15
